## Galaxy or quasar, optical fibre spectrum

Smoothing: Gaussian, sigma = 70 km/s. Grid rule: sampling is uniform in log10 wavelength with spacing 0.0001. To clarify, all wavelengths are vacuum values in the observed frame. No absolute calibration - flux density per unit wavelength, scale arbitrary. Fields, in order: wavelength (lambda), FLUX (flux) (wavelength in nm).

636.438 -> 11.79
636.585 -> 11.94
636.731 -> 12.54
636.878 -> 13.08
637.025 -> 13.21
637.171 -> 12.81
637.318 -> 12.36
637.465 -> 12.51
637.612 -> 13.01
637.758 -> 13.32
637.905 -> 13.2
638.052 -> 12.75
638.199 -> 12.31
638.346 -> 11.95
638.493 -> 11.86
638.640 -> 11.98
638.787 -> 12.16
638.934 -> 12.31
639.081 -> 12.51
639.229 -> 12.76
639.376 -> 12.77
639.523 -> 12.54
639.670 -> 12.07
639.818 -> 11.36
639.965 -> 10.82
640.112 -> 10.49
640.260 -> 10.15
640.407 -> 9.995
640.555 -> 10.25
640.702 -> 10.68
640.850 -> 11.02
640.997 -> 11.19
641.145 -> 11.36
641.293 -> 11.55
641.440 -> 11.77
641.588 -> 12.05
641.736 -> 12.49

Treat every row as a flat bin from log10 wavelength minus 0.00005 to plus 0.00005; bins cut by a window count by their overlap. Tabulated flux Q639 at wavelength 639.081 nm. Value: 12.51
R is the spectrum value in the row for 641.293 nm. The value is 11.55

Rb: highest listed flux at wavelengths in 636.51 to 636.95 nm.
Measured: 13.08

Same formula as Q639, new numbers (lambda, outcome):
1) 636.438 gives 11.79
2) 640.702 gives 10.68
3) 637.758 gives 13.32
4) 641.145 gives 11.36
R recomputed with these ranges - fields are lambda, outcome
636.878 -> 13.08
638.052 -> 12.75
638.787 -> 12.16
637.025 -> 13.21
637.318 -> 12.36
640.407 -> 9.995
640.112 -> 10.49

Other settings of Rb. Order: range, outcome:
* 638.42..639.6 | 12.77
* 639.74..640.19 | 11.36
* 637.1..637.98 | 13.32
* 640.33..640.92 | 11.02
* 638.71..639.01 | 12.31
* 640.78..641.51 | 11.77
